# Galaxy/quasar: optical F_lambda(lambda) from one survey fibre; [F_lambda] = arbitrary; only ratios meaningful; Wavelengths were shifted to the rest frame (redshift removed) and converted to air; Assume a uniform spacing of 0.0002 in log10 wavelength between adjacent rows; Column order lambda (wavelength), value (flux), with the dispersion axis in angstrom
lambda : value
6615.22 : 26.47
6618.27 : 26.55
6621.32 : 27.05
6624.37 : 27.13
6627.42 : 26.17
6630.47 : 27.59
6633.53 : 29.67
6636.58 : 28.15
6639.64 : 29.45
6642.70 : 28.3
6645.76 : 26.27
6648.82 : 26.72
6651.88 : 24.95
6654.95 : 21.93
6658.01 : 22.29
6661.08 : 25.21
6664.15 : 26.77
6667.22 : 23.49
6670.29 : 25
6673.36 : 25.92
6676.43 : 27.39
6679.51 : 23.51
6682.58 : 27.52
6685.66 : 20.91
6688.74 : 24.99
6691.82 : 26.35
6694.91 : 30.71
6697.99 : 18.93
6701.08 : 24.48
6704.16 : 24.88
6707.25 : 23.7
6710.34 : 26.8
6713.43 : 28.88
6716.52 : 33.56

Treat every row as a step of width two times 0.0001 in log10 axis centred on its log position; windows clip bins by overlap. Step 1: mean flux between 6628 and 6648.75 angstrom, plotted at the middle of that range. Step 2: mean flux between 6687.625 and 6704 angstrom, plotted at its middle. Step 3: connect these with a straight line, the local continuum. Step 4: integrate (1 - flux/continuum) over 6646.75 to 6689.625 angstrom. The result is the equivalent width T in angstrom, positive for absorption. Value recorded 2.8 angstrom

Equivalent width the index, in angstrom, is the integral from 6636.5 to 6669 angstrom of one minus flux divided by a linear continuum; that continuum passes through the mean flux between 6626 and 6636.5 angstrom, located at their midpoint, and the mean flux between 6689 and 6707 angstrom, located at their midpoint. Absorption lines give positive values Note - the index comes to 1.6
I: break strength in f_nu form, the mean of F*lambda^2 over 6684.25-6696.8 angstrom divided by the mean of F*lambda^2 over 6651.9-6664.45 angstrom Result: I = 1.08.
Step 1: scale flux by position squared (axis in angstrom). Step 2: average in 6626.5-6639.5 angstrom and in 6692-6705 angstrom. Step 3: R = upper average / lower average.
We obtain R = 0.90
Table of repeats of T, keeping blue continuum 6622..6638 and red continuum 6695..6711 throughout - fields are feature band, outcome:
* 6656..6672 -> 1.0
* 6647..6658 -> 1.0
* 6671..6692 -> 0.1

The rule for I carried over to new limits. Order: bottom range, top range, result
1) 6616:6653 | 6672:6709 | 0.93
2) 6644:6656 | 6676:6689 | 0.99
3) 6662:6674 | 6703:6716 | 1.07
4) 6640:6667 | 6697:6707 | 0.92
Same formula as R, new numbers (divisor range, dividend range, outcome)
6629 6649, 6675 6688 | 0.89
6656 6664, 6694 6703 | 1.02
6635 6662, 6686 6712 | 0.98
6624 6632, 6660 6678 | 0.96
